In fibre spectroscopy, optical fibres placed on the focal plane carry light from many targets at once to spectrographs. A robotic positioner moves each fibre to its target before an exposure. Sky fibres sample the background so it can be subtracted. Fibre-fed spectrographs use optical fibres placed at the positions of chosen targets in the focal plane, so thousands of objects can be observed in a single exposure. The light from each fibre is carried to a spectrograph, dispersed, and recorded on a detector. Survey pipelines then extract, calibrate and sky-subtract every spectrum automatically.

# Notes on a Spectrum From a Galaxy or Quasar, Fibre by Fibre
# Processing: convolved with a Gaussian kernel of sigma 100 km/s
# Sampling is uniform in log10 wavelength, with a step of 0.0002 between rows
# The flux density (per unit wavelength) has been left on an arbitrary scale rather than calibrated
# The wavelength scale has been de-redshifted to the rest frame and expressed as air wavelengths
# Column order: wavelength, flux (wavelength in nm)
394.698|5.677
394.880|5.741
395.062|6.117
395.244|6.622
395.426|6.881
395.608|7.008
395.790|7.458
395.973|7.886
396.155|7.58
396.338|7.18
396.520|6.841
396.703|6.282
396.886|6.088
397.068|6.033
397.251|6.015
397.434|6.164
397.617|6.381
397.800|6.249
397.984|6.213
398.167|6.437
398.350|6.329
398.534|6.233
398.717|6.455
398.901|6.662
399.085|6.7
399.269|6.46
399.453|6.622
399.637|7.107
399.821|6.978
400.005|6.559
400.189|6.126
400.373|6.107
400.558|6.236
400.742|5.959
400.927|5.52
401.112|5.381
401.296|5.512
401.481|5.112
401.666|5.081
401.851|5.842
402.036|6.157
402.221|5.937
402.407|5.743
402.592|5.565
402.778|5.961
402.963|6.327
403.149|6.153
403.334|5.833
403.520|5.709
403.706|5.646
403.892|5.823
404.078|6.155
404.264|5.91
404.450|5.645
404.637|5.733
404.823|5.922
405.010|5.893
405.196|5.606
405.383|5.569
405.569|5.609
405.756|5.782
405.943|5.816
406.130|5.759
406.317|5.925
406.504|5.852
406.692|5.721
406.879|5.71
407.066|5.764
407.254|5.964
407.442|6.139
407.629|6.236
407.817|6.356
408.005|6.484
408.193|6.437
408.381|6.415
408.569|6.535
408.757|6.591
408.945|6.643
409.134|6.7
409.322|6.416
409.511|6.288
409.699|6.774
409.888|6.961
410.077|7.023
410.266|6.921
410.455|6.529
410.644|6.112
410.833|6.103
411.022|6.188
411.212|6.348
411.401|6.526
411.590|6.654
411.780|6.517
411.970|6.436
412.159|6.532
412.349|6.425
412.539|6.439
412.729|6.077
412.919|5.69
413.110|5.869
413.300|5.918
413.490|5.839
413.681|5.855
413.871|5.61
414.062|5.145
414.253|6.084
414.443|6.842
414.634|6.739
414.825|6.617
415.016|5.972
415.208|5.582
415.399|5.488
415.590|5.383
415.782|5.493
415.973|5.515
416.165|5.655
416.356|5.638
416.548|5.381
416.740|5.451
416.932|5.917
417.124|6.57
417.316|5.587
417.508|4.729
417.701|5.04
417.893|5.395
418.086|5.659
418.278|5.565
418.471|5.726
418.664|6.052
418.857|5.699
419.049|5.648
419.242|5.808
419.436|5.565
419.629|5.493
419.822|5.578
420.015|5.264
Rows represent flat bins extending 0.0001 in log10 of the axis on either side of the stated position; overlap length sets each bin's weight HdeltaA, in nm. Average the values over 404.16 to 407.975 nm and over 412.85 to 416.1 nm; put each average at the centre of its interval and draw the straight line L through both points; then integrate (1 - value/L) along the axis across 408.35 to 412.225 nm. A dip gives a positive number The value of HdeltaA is -0.45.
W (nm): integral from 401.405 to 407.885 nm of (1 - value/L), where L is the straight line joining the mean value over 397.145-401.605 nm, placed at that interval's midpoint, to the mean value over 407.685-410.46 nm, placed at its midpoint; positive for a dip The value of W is 0.61 nm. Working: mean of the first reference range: 6.22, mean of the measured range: 5.83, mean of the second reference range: 6.6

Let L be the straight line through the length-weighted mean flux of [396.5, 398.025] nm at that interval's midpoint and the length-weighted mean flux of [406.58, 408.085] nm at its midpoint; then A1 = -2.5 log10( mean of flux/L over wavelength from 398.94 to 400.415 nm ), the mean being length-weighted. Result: -0.07 mag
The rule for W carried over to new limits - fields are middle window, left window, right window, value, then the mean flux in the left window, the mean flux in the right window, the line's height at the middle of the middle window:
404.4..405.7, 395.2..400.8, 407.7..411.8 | 0.16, 6.58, 6.52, 6.54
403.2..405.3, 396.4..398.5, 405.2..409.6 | 0.12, 6.29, 6.11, 6.16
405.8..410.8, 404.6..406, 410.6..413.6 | -0.29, 5.74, 6.23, 5.96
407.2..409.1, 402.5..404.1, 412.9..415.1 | -0.14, 5.9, 6.03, 5.96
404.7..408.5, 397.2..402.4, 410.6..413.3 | 0.16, 6.15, 6.27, 6.22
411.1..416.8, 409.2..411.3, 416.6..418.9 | 0.07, 6.52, 5.61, 6.07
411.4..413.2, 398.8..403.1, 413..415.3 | -0.09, 6.07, 6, 6.01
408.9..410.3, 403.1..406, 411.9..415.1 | -0.17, 5.8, 6.12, 5.98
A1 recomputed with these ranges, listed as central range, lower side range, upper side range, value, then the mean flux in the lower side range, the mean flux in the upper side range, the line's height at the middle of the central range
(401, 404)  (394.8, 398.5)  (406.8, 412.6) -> 0.14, 6.57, 6.43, 6.51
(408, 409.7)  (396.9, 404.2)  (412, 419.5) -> -0.10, 6.09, 5.81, 5.93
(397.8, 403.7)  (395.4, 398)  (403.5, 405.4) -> 0.02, 6.69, 5.79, 6.22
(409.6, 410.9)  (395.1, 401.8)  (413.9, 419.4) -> -0.12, 6.39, 5.72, 5.96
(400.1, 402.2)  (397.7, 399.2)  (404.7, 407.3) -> 0.08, 6.41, 5.77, 6.18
